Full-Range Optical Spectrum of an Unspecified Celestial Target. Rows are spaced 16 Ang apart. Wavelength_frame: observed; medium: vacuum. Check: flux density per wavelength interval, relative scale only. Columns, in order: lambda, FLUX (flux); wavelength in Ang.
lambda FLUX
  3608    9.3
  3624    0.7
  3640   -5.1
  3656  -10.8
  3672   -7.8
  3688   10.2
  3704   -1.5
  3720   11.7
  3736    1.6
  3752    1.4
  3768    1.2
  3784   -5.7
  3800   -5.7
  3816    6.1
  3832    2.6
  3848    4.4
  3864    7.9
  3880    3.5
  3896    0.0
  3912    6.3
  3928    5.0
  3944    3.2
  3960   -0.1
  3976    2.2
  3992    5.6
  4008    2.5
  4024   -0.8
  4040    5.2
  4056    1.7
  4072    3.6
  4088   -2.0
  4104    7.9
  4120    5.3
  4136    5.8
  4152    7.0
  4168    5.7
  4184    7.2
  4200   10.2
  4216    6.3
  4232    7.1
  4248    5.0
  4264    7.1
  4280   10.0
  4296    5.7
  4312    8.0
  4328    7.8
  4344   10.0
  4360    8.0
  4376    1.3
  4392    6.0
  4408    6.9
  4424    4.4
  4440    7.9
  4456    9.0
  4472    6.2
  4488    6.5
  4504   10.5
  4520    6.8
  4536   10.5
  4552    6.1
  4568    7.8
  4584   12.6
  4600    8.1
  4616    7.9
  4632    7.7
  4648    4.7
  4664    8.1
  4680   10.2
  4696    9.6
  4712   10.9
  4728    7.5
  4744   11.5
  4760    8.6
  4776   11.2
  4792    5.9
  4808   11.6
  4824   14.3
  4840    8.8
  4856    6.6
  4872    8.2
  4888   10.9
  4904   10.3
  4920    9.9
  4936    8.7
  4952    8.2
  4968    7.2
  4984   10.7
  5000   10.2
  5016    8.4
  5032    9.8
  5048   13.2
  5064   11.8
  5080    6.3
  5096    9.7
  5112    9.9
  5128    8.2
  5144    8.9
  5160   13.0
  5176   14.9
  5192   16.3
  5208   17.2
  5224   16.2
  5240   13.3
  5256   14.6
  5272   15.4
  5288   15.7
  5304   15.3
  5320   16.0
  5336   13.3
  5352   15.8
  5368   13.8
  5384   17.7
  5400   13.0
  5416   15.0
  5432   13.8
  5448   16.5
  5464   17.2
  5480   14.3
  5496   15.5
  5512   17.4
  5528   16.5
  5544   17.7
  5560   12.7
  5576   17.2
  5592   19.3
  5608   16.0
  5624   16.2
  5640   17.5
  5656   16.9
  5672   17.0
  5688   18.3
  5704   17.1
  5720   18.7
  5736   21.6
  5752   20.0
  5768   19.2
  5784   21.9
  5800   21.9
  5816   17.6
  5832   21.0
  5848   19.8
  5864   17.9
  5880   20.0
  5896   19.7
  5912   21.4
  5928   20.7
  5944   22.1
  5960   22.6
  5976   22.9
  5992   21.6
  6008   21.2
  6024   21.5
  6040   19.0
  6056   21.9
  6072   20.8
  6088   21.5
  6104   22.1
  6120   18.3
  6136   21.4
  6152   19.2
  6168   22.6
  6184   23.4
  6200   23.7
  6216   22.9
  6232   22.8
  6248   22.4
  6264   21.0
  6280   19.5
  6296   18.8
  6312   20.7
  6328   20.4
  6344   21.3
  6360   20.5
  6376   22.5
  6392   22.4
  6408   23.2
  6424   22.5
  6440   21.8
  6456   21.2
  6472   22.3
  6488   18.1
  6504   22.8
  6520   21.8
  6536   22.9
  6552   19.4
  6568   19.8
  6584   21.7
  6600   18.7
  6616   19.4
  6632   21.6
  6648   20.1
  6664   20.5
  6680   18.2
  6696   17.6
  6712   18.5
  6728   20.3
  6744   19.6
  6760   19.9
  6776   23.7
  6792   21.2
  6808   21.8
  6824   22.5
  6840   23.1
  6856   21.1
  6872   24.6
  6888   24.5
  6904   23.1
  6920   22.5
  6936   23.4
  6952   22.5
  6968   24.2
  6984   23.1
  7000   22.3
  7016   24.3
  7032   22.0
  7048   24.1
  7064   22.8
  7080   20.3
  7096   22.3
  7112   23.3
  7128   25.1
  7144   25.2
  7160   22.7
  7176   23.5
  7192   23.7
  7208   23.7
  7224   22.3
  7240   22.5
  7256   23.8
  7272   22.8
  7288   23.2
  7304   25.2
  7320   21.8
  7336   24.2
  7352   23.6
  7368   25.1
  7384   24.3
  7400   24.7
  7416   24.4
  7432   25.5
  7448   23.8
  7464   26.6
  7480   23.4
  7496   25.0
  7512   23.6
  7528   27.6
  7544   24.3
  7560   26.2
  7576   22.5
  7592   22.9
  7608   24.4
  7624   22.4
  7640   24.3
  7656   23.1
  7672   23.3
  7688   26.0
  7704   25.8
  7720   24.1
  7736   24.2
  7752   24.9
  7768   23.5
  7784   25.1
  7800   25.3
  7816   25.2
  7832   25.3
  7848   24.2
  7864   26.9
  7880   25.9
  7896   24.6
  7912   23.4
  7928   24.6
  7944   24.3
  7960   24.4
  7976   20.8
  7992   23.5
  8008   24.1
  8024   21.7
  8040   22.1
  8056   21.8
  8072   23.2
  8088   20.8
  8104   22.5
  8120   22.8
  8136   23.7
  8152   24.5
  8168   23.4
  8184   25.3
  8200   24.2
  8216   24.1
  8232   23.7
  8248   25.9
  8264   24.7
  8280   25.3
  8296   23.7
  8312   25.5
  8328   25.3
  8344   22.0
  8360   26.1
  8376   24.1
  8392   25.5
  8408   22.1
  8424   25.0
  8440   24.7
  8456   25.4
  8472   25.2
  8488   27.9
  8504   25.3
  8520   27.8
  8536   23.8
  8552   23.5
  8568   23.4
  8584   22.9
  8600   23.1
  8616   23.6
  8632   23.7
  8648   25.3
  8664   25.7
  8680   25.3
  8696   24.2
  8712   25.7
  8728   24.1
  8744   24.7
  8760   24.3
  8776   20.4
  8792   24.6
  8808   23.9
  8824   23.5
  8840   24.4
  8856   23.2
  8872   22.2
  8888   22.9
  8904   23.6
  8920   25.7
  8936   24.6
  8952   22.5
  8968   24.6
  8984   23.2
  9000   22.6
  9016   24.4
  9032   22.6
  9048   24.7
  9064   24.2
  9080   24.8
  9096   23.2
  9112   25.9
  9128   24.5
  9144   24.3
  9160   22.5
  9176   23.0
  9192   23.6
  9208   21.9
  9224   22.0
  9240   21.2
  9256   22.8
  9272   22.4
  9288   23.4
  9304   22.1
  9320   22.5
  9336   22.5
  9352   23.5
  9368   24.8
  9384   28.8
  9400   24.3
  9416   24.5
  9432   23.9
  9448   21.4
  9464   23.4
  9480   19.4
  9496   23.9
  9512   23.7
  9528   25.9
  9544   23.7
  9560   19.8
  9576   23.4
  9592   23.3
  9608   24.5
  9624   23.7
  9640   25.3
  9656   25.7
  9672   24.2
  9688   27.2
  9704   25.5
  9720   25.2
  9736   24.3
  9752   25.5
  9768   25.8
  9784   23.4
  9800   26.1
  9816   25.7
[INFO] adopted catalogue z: 0.29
